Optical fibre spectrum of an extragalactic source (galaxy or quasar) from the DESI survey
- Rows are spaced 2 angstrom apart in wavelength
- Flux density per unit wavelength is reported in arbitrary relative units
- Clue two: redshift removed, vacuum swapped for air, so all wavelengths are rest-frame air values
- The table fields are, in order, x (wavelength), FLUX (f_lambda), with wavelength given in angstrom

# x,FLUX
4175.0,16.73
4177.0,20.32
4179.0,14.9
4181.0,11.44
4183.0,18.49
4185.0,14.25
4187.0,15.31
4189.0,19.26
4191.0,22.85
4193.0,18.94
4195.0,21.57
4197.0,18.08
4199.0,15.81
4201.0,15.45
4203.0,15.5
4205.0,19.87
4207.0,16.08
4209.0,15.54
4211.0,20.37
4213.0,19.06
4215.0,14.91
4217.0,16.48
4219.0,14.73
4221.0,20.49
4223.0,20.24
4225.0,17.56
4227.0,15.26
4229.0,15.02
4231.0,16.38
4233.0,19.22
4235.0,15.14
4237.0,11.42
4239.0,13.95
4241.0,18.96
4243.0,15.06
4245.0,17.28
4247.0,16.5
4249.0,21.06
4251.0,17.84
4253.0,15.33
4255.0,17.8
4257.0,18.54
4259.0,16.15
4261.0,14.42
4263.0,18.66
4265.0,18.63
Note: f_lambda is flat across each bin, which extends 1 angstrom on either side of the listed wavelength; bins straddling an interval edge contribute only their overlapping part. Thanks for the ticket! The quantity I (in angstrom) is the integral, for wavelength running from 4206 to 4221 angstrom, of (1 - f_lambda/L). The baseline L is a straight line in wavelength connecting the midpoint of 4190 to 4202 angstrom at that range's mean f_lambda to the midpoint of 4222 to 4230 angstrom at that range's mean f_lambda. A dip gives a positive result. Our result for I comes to 0.6 angstrom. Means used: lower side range 18.8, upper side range 17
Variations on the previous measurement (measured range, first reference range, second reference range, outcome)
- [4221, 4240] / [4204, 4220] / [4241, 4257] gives 1.1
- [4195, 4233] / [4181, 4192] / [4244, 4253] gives 0.9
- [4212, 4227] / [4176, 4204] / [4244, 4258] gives 0.0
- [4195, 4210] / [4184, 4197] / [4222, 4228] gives 1.1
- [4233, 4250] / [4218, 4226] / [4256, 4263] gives 1.0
